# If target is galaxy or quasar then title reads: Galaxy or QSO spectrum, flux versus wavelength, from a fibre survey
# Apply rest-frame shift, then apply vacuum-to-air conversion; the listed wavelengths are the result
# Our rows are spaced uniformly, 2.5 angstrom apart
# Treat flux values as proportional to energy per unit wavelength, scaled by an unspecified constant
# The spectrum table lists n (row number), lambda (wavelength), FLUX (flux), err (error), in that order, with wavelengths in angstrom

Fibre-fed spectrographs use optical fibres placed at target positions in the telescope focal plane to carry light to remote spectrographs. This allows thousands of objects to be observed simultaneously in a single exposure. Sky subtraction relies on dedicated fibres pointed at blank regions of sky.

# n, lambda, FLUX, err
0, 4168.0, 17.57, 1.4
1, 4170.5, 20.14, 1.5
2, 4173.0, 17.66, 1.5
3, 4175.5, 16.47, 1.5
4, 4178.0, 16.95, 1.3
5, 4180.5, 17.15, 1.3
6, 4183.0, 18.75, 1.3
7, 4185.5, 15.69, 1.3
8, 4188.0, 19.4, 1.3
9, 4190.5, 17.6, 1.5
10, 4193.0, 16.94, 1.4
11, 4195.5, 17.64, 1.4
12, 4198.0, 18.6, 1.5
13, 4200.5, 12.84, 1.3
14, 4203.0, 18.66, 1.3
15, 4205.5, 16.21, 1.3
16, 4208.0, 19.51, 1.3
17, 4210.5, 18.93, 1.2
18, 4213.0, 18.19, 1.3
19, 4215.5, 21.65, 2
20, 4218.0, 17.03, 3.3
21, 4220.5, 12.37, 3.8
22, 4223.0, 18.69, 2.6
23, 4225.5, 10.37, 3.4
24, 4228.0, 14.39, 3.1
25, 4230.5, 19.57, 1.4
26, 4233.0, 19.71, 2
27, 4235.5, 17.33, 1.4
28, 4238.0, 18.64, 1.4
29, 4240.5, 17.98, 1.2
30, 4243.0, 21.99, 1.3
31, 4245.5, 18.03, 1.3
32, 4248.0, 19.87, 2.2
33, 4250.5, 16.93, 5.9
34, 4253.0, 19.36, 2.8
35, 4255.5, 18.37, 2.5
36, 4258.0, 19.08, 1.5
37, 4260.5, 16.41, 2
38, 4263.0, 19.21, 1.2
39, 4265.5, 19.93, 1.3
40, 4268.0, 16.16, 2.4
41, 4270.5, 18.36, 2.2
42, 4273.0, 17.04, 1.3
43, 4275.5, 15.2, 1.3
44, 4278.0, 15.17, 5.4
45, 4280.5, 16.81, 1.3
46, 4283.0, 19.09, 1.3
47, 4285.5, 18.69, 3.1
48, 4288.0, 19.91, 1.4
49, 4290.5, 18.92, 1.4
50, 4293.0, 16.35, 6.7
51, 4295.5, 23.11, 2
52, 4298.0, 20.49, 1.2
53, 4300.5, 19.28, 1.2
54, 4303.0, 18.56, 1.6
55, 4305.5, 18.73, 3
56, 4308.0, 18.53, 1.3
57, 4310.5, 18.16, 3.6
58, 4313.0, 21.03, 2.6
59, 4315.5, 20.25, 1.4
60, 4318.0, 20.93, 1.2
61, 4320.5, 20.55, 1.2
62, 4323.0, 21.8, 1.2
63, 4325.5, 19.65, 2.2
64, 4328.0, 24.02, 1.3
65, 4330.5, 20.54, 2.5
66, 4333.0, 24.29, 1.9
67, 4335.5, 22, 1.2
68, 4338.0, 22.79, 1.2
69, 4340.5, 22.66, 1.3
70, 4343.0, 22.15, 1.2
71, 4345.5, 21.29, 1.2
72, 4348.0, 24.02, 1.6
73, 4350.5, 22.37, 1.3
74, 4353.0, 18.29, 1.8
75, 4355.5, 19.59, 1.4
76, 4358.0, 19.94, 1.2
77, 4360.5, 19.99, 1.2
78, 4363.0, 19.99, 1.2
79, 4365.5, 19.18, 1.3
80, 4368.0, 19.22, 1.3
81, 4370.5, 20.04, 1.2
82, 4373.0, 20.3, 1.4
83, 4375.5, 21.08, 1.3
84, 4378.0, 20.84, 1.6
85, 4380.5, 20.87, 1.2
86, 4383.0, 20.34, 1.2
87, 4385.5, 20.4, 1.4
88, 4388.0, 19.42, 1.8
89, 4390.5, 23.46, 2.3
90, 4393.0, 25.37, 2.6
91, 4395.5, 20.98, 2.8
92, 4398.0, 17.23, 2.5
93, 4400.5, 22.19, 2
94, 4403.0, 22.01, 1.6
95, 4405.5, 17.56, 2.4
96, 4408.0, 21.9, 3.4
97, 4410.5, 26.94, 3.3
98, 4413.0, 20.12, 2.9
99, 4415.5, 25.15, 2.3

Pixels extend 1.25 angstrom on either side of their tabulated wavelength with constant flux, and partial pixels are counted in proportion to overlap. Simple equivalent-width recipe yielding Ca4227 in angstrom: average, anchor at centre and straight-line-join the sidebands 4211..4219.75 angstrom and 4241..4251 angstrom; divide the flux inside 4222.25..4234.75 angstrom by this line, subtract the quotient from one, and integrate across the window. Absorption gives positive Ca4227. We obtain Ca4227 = 1.6 angstrom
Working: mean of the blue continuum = 18.6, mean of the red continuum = 19.3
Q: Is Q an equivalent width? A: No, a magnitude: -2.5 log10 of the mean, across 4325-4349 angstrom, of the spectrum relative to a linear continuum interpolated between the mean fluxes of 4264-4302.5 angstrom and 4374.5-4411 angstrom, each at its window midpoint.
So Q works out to -0.14 mag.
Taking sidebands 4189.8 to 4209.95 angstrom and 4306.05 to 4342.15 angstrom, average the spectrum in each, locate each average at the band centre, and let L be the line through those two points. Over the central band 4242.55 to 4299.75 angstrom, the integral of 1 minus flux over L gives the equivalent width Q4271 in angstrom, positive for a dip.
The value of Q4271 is 3.2 angstrom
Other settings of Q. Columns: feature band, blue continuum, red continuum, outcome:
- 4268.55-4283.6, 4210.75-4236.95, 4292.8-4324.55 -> 0.122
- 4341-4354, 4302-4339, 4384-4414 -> -0.037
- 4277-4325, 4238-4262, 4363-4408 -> 0.006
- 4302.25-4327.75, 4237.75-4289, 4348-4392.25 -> -0.039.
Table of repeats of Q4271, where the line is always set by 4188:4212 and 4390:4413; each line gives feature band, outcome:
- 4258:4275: 1.0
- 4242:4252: -0.3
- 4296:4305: 0.0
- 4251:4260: 0.1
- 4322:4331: -0.6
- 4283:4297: 0.0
